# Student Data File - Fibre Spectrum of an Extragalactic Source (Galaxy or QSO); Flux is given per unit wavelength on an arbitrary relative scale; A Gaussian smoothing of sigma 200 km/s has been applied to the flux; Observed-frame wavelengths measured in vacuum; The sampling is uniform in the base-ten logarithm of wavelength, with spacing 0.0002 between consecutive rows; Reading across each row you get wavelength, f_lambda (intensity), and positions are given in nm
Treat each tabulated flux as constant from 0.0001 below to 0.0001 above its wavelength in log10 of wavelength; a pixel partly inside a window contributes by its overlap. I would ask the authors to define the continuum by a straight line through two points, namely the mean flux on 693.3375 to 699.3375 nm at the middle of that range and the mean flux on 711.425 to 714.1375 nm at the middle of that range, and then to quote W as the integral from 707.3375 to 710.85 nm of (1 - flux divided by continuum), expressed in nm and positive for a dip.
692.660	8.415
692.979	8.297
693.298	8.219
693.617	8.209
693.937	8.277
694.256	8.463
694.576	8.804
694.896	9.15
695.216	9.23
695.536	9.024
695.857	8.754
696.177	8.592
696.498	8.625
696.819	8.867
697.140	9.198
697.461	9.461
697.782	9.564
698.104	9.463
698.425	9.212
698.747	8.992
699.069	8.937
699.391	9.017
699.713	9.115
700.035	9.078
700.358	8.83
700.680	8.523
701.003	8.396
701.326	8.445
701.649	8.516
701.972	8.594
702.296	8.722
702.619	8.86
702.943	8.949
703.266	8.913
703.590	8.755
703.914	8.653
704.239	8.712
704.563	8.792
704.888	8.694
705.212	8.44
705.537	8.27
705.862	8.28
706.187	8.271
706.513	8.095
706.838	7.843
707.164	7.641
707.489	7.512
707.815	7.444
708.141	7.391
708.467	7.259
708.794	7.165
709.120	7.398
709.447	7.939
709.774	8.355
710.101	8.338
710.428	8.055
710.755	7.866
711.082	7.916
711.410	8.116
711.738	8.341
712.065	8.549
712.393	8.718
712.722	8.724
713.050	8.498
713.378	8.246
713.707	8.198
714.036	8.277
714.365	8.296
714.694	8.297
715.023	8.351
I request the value 0.345 nm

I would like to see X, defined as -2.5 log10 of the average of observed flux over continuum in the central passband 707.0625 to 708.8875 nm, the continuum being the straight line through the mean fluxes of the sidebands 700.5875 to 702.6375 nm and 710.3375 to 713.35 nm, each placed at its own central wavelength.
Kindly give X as 0.14 mag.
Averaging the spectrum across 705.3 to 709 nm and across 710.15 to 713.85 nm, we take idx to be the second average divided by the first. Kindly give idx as 1.07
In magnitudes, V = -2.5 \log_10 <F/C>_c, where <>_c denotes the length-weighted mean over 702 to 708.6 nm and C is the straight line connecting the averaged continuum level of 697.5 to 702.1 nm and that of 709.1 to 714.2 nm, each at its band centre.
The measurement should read 0.04 mag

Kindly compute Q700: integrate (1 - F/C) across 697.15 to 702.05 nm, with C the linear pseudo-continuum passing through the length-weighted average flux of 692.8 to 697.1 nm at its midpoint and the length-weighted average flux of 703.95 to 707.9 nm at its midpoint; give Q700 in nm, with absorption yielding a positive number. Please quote -0.28 nm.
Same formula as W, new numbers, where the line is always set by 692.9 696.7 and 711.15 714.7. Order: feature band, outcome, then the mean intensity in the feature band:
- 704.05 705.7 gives -0.02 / 8.58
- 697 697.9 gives -0.08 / 9.41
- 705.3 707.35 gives 0.10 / 8.07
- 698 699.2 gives -0.08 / 9.14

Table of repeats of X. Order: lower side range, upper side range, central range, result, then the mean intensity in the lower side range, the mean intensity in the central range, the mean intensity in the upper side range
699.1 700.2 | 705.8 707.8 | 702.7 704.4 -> -0.05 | 9.05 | 8.8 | 7.89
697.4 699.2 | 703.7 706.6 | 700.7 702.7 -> 0.04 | 9.27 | 8.57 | 8.48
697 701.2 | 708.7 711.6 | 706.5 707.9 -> 0.07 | 9.05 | 7.68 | 7.93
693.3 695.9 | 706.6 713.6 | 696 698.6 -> -0.07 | 8.71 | 9.12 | 7.97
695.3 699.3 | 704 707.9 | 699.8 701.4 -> 0.01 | 9.06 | 8.69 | 8.19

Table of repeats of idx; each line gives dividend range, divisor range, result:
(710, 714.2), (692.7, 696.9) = 0.96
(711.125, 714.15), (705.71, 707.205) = 1.04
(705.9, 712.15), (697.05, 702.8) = 0.88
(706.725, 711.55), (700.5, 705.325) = 0.89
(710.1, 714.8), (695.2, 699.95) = 0.91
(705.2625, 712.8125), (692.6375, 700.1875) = 0.90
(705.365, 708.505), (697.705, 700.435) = 0.86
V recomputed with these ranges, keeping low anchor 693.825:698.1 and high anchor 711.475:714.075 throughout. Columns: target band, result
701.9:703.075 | 0.00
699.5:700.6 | -0.02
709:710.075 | 0.07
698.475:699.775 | -0.02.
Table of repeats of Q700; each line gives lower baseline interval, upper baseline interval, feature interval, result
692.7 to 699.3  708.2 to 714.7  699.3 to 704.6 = -0.112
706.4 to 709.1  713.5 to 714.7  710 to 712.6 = -0.100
